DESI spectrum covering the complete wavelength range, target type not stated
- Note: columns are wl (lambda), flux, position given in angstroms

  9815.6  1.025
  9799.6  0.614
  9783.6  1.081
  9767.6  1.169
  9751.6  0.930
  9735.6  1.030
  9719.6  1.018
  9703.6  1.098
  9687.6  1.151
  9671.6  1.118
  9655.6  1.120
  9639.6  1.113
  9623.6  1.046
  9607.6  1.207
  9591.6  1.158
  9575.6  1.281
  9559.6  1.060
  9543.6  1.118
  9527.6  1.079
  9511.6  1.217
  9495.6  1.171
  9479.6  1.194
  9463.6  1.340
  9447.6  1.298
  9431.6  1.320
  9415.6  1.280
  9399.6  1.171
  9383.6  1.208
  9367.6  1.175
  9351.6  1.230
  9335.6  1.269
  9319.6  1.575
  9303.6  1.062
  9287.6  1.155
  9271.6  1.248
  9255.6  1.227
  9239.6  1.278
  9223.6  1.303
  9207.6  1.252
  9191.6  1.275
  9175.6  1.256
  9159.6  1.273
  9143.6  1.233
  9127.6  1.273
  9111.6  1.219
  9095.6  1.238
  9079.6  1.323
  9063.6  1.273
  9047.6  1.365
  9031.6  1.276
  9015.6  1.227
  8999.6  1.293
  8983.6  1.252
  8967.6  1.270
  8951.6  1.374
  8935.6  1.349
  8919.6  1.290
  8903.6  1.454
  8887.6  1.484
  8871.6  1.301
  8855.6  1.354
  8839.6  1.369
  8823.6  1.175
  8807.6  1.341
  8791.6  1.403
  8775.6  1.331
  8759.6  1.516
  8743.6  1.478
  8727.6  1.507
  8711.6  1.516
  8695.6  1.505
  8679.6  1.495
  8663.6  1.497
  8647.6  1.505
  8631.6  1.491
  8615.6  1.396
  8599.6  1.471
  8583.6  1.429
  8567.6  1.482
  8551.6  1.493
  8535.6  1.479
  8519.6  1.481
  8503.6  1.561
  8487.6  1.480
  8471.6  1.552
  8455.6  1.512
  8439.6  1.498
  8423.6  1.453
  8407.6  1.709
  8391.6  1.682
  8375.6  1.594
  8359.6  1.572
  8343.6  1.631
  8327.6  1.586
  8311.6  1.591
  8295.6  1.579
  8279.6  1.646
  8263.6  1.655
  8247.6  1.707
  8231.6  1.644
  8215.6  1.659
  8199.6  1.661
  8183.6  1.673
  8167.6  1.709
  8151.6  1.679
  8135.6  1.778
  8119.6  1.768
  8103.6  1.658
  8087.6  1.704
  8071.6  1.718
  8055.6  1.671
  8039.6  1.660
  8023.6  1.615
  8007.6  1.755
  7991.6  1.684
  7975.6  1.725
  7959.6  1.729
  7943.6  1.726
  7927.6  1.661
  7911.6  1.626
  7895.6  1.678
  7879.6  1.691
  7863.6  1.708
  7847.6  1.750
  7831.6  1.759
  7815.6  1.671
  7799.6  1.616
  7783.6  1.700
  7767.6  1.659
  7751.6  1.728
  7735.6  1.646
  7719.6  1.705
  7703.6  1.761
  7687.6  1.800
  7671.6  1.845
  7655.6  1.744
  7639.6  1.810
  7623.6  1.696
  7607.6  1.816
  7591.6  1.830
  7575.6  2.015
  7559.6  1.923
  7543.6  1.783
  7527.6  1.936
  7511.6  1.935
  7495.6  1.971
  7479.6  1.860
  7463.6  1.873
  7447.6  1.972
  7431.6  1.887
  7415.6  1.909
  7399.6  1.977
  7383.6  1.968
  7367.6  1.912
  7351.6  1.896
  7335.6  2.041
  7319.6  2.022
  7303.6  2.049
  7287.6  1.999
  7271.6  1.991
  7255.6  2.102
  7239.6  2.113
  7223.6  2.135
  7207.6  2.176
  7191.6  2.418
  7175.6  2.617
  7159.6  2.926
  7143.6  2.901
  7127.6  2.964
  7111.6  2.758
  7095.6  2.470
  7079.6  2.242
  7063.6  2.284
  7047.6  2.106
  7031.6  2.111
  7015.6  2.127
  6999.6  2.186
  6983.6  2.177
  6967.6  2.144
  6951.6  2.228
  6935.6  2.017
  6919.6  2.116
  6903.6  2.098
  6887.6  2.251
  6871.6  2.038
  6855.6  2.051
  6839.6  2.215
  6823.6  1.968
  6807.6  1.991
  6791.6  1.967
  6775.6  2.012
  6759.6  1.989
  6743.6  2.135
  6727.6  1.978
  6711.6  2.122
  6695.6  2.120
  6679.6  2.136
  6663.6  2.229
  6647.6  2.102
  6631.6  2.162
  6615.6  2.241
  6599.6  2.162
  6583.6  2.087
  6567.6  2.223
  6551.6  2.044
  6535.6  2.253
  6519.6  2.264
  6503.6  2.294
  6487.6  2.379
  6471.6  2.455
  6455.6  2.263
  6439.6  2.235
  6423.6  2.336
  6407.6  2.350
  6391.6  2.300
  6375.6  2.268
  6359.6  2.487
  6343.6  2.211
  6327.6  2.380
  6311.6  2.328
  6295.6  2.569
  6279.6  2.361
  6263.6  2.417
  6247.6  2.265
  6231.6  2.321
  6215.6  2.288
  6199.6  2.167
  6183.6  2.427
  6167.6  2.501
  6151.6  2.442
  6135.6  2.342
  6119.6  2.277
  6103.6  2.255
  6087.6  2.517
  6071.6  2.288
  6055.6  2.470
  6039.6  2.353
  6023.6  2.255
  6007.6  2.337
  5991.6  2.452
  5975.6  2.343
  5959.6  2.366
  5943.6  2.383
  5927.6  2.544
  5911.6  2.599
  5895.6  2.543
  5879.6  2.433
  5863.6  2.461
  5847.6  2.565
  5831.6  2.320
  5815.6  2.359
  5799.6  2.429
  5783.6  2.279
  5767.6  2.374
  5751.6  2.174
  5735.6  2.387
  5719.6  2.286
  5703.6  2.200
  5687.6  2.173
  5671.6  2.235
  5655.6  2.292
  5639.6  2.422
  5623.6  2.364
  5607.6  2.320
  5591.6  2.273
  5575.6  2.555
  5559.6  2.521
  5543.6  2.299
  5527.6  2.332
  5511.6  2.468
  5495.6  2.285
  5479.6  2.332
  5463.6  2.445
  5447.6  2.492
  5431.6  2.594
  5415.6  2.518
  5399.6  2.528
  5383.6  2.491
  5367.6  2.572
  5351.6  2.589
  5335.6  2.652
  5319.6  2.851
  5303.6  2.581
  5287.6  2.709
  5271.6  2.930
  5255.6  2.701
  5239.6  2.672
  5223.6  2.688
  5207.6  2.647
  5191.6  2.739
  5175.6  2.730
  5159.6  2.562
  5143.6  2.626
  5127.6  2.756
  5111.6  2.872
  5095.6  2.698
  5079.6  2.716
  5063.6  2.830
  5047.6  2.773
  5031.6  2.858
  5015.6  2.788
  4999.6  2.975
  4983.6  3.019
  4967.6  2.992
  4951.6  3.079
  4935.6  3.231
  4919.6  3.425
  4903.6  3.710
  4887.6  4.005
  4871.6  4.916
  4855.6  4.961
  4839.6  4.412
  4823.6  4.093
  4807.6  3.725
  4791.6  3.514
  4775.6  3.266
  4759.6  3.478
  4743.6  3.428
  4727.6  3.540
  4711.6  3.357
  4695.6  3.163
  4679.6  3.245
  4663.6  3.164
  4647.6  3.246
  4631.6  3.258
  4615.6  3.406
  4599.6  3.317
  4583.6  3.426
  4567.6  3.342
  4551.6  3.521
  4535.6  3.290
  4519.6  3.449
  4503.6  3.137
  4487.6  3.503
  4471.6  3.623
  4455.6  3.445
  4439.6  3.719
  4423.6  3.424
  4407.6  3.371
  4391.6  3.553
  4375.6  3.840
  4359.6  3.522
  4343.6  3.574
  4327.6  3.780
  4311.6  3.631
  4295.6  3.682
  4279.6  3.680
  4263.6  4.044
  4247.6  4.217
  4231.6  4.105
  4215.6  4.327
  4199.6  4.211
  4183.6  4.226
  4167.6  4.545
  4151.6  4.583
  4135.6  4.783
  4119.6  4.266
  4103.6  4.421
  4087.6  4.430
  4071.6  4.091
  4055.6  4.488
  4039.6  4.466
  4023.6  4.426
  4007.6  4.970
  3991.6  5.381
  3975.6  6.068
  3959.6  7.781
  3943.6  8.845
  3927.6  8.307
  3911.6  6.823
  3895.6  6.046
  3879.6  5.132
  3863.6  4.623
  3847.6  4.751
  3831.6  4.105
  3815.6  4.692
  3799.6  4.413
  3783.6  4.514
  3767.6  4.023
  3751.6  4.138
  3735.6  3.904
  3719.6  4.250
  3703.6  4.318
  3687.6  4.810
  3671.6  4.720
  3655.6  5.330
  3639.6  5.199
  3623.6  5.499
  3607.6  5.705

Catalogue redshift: 1.549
